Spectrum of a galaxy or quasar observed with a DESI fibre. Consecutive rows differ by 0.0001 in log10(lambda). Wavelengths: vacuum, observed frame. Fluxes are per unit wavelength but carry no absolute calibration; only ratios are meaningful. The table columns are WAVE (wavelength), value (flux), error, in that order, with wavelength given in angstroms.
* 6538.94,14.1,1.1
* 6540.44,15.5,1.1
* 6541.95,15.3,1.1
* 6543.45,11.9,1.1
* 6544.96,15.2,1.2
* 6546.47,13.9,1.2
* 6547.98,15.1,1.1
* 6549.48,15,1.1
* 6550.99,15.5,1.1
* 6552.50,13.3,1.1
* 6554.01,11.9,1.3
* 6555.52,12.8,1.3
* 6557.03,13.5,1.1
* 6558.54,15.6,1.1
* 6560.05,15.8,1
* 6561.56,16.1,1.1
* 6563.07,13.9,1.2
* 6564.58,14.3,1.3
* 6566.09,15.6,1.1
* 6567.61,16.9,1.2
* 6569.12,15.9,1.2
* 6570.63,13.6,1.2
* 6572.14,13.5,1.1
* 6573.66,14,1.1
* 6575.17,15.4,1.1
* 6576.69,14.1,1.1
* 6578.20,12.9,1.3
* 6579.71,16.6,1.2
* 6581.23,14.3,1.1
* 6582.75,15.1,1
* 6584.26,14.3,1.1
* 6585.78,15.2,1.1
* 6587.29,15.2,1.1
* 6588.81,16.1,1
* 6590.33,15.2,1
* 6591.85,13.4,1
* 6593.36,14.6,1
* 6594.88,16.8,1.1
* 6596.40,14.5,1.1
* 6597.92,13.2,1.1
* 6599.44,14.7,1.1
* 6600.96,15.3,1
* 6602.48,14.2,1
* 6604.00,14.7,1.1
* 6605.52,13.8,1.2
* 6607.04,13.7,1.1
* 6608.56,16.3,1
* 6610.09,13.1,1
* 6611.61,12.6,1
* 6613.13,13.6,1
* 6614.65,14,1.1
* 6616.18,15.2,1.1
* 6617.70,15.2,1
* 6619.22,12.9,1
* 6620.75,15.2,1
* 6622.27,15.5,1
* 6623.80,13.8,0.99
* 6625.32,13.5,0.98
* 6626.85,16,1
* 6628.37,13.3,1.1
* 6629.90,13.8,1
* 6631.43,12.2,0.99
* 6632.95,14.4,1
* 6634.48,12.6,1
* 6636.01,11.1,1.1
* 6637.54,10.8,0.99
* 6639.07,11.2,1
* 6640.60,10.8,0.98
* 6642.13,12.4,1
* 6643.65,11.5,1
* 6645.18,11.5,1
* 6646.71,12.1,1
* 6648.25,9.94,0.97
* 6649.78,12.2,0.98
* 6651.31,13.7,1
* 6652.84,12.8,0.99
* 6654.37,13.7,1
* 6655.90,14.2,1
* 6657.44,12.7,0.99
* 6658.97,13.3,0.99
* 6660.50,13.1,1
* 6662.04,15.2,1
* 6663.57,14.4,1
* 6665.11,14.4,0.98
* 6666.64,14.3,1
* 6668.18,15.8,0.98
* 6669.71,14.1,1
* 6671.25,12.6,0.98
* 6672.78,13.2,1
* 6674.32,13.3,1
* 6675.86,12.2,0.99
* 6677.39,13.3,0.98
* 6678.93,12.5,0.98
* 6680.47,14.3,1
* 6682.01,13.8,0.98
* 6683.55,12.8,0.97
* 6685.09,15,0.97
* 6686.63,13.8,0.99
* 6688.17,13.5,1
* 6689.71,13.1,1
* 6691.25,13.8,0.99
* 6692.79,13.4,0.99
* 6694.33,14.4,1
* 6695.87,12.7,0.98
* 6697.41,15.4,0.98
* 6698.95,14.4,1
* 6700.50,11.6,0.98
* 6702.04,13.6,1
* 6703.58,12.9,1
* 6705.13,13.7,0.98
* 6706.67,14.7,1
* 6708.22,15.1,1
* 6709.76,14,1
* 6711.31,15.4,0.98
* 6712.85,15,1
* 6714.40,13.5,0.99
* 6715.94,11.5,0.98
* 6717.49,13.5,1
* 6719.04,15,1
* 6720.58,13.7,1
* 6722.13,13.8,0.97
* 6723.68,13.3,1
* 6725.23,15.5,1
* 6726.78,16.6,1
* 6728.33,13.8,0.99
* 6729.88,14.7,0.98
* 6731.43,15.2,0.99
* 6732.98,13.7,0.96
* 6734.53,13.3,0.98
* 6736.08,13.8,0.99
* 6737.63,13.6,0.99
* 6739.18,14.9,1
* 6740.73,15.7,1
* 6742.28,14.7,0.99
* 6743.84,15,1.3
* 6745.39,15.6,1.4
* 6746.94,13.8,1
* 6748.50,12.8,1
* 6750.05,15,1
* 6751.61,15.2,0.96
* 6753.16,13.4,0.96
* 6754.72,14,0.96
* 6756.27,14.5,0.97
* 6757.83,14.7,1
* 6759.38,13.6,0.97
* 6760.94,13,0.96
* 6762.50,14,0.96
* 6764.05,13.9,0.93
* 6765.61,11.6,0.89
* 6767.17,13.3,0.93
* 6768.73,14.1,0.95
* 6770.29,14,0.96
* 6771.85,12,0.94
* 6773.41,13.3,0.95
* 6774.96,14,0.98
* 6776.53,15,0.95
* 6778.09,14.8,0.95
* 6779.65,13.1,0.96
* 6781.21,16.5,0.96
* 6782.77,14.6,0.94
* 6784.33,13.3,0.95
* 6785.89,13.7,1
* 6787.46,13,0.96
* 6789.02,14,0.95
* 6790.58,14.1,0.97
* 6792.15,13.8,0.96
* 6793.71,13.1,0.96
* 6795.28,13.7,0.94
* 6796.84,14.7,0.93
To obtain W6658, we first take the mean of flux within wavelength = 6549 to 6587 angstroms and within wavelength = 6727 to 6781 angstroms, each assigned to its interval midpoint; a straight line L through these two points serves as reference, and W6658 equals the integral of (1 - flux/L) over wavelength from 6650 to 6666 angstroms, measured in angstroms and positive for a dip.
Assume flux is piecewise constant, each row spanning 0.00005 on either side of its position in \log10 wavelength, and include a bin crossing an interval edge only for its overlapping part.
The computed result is 0.7 angstroms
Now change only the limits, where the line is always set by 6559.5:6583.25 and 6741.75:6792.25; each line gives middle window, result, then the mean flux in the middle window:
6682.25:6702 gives 0.91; 13.7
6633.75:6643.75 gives 2.11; 11.5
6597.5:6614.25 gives 0.66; 14.1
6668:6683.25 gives 1.05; 13.4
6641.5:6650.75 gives 1.84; 11.6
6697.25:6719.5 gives 0.54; 13.9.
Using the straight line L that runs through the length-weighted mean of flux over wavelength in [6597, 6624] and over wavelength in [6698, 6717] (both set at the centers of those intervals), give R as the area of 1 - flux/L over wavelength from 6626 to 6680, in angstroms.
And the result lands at 4.1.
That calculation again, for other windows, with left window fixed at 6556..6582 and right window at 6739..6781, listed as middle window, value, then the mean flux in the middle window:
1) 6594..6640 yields 2.27 angstroms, 13.9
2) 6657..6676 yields 0.81 angstroms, 13.8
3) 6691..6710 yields 0.62 angstroms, 13.8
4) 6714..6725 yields 0.50 angstroms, 13.6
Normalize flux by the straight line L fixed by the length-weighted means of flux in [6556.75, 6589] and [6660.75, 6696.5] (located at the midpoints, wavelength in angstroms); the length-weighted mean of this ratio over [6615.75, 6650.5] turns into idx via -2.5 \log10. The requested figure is 0.11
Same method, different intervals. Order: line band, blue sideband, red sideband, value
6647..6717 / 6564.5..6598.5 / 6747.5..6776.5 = 0.05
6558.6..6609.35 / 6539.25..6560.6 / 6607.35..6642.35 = -0.07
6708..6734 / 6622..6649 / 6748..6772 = -0.07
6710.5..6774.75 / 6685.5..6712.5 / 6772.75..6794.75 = -0.01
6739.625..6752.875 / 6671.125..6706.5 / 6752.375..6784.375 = -0.07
